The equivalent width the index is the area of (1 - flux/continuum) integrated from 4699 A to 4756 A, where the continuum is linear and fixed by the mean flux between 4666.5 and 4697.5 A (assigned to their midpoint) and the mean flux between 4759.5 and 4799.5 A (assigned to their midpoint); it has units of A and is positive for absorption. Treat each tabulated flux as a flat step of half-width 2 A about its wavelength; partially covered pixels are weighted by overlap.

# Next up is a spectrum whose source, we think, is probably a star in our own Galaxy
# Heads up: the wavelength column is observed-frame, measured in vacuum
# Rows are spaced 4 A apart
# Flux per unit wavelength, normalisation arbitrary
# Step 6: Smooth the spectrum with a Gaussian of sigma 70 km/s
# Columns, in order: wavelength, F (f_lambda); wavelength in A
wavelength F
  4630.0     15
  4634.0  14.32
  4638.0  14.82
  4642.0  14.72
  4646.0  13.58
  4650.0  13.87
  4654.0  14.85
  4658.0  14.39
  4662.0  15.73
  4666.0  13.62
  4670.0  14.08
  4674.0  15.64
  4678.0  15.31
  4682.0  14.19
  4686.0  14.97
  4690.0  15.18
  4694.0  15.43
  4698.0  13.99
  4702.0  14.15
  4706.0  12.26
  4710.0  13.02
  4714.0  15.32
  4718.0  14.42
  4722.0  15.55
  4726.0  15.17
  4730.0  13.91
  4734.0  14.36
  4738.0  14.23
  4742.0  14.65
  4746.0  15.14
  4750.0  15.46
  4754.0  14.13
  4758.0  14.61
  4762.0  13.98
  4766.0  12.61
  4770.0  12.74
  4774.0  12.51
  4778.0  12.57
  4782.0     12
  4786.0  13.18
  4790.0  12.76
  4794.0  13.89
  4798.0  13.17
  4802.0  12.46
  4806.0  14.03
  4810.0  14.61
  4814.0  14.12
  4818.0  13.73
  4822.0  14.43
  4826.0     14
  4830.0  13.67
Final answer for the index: -1.8 A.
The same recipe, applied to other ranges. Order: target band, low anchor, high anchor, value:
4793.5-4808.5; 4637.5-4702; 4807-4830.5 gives 0.8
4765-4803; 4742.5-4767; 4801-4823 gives 3.7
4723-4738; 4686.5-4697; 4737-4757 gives 0.3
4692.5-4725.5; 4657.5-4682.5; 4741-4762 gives 1.0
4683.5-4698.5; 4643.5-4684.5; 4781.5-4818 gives -0.7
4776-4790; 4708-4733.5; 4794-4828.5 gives 1.4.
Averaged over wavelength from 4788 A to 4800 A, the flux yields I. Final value 13.3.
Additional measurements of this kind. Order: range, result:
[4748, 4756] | 14.8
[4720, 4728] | 15.4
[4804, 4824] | 14.2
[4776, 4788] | 12.6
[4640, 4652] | 14.1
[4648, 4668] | 14.5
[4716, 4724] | 15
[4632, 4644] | 14.6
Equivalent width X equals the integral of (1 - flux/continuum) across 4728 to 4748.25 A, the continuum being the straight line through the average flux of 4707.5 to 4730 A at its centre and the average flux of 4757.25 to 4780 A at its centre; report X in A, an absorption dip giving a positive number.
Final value -0.70 A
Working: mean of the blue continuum 14.6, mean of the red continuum 13.1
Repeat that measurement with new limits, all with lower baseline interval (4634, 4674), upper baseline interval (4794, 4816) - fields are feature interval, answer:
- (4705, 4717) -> 0.4 A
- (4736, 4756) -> -1.0 A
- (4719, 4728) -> -0.7 A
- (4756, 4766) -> 0.0 A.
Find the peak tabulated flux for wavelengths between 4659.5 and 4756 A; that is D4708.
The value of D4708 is 15.73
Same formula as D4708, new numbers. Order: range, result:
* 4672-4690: 15.64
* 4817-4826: 14.43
